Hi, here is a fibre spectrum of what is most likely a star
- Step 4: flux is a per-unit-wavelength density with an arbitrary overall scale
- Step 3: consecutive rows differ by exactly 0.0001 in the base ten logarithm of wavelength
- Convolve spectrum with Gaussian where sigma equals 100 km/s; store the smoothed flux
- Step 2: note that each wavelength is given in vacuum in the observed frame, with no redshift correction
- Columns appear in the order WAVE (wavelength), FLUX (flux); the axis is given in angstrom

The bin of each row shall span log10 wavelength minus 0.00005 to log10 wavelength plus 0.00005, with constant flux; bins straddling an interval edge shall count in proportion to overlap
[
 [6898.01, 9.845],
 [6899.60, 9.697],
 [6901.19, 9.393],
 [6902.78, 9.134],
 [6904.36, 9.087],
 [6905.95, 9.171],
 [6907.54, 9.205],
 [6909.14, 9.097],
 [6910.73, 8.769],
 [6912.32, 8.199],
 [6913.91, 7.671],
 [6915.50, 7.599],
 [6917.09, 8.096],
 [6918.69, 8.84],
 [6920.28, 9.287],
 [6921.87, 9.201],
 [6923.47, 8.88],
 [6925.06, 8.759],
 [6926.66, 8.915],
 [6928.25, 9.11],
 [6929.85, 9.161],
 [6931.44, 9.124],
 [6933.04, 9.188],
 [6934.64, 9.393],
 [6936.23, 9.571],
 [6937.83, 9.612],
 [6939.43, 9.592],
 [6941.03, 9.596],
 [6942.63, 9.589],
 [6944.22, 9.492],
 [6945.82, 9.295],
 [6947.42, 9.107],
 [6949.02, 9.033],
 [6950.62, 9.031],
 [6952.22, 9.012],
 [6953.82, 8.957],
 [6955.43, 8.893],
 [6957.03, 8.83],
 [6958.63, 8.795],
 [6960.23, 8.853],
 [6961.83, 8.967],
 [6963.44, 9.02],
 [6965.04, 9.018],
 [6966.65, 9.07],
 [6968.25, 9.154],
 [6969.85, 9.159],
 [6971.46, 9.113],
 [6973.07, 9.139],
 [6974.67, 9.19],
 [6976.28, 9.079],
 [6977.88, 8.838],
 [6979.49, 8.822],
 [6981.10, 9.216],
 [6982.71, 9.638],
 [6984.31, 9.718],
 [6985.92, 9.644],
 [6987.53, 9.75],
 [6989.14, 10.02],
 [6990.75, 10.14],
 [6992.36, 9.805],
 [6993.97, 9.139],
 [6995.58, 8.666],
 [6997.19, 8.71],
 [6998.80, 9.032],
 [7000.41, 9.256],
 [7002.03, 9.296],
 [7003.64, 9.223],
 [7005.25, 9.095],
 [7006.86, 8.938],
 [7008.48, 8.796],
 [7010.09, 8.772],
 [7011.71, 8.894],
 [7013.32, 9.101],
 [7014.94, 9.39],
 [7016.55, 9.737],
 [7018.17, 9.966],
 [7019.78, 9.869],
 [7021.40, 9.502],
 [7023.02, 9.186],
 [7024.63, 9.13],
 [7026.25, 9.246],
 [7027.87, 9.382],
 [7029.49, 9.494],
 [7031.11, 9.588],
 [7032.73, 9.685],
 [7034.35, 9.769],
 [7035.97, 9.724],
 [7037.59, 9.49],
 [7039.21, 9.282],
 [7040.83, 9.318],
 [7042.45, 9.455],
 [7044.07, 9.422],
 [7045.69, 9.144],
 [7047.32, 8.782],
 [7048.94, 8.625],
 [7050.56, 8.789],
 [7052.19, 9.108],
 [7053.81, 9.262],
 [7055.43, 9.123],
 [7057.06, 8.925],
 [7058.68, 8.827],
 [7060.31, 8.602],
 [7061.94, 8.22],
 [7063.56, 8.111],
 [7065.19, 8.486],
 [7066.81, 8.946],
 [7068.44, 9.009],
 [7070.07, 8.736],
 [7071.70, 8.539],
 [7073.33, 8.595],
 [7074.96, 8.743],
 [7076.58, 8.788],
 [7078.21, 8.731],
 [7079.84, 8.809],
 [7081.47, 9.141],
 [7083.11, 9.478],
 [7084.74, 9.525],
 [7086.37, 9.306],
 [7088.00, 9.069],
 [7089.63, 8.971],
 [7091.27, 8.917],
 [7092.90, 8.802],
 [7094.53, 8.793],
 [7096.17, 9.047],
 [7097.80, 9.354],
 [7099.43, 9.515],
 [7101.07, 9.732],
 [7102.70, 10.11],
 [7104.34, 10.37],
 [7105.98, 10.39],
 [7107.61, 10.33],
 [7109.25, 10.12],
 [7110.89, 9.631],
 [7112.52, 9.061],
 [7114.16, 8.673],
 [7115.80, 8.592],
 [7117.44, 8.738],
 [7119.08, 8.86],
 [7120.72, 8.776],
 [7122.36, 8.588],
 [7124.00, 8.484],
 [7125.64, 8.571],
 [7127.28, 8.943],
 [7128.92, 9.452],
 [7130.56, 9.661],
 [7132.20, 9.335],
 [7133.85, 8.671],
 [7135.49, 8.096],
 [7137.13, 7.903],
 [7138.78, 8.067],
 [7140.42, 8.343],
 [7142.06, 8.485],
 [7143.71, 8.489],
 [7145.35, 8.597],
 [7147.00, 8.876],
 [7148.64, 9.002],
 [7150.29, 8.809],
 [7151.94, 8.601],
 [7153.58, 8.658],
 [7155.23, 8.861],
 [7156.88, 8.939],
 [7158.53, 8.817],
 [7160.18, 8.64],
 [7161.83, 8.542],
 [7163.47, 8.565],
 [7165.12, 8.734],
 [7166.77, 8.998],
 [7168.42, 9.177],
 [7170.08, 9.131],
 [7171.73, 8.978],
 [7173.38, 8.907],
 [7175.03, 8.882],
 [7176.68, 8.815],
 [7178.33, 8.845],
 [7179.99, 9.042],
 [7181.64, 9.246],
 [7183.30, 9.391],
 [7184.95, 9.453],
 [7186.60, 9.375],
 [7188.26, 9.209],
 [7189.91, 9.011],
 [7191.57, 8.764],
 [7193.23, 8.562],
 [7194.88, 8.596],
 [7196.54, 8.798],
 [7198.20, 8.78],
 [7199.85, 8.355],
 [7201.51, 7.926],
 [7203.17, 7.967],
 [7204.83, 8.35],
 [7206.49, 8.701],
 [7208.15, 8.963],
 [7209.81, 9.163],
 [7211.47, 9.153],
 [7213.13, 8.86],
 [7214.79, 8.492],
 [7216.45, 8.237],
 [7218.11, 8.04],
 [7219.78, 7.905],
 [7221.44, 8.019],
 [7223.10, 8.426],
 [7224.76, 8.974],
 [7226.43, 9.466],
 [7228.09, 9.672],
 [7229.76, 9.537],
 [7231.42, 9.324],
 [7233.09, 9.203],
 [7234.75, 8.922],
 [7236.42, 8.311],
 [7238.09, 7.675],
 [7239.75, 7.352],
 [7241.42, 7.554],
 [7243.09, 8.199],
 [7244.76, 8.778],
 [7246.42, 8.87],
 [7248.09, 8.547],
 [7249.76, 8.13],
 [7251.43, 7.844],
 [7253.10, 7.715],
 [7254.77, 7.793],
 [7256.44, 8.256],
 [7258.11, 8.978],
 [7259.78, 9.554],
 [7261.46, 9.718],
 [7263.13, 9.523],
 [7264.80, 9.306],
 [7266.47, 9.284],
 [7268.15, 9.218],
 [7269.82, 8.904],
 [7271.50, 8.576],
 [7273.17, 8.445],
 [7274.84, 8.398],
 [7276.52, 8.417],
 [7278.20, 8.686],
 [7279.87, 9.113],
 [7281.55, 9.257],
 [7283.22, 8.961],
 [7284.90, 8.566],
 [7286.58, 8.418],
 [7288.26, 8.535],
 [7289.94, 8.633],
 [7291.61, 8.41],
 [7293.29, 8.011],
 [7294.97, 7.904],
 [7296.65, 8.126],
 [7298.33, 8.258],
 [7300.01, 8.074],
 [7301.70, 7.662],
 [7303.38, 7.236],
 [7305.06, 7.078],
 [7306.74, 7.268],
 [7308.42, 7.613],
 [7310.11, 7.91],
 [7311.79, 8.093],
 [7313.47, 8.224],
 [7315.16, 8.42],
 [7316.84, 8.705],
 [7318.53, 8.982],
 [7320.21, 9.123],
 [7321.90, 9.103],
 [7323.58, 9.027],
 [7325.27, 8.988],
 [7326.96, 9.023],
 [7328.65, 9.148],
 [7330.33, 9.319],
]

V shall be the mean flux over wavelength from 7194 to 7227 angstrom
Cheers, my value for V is 8.55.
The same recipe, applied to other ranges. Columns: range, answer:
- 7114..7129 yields 8.74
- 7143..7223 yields 8.75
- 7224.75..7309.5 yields 8.51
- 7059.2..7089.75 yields 8.83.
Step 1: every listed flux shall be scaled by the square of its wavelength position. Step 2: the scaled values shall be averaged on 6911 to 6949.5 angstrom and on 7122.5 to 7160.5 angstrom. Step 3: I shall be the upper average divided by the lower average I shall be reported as 1.0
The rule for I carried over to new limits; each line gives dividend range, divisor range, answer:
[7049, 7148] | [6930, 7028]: 1.00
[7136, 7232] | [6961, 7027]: 1.00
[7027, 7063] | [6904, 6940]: 1.06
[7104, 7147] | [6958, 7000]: 1.01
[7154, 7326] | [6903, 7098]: 1.01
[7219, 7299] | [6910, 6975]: 1.05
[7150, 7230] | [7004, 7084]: 1.01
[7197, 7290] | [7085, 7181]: 0.99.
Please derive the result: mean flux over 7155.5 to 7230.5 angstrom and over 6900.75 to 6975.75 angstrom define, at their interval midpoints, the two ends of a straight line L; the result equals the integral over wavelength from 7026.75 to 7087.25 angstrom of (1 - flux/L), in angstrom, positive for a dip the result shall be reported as -0.9 angstrom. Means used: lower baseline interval 9.03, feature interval 9.05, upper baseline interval 8.81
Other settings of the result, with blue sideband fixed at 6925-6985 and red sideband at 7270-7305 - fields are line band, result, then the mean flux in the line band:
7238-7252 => 0.5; 8.14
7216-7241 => -0.3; 8.59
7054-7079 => 0.5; 8.71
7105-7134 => -1.4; 9.18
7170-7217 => -1.3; 8.83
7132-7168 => 0.3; 8.63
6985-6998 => -0.6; 9.49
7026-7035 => -0.6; 9.53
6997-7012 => 0.0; 9.01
